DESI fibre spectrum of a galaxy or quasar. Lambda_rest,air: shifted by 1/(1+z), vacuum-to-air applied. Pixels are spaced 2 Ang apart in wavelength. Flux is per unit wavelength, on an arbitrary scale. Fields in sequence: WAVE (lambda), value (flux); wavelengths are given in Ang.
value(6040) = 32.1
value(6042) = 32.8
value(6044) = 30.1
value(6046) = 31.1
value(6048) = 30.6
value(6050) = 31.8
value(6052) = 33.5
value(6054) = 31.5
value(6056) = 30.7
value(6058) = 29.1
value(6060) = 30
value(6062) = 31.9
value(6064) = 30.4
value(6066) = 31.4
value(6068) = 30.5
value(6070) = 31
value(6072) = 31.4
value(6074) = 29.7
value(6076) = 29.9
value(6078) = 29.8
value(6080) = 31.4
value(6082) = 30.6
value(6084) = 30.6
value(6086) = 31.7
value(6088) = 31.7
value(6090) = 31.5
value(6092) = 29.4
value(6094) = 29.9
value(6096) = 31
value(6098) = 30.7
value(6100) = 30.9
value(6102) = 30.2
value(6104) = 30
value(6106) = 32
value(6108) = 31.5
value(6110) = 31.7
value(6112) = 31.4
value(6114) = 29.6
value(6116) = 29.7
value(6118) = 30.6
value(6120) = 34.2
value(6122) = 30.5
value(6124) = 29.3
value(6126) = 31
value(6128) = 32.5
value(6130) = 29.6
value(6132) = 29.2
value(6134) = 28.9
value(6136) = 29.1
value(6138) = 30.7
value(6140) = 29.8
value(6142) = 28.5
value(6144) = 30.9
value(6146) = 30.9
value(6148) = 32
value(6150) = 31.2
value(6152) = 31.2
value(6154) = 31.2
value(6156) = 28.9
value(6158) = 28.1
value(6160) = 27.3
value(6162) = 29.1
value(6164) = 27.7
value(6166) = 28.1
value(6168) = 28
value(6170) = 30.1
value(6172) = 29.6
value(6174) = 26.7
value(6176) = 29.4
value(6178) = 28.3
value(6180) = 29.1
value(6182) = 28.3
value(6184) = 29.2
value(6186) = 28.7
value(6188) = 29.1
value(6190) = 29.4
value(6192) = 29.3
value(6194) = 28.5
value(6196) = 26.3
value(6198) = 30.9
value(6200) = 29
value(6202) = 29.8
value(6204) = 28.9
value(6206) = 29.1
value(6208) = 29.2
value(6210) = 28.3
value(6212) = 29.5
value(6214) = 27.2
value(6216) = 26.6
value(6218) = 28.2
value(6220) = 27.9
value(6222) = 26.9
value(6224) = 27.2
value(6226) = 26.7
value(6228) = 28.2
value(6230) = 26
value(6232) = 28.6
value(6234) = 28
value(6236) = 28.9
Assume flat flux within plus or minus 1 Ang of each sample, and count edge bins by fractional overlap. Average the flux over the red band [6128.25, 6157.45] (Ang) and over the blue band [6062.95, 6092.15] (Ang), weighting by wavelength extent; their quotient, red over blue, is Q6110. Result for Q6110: 1.0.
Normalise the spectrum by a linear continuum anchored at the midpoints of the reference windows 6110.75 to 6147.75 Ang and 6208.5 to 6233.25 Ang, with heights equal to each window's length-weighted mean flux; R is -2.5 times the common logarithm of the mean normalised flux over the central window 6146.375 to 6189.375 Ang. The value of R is 0.004 mag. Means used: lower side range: 30.4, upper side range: 27.6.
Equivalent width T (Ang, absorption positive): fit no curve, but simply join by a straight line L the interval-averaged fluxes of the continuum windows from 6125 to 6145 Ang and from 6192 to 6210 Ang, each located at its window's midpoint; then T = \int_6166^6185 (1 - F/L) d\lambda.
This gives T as 0.4 Ang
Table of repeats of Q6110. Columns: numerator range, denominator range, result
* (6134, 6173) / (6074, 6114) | 0.96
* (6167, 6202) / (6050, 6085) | 0.94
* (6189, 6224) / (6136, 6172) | 0.96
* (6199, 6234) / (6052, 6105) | 0.91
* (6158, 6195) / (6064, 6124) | 0.93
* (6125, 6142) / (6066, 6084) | 0.98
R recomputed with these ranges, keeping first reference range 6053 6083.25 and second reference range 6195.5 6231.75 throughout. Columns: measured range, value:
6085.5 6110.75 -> -0.03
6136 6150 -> -0.04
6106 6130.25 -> -0.05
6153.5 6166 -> 0.02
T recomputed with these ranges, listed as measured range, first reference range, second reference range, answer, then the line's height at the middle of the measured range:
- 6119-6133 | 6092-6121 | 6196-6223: -0.2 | 30.4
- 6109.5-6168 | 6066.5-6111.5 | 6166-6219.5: -0.5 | 29.8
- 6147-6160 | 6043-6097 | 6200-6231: -0.4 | 29.2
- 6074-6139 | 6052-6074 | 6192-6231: -1.2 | 30.1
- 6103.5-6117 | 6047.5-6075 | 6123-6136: -0.3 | 30.3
